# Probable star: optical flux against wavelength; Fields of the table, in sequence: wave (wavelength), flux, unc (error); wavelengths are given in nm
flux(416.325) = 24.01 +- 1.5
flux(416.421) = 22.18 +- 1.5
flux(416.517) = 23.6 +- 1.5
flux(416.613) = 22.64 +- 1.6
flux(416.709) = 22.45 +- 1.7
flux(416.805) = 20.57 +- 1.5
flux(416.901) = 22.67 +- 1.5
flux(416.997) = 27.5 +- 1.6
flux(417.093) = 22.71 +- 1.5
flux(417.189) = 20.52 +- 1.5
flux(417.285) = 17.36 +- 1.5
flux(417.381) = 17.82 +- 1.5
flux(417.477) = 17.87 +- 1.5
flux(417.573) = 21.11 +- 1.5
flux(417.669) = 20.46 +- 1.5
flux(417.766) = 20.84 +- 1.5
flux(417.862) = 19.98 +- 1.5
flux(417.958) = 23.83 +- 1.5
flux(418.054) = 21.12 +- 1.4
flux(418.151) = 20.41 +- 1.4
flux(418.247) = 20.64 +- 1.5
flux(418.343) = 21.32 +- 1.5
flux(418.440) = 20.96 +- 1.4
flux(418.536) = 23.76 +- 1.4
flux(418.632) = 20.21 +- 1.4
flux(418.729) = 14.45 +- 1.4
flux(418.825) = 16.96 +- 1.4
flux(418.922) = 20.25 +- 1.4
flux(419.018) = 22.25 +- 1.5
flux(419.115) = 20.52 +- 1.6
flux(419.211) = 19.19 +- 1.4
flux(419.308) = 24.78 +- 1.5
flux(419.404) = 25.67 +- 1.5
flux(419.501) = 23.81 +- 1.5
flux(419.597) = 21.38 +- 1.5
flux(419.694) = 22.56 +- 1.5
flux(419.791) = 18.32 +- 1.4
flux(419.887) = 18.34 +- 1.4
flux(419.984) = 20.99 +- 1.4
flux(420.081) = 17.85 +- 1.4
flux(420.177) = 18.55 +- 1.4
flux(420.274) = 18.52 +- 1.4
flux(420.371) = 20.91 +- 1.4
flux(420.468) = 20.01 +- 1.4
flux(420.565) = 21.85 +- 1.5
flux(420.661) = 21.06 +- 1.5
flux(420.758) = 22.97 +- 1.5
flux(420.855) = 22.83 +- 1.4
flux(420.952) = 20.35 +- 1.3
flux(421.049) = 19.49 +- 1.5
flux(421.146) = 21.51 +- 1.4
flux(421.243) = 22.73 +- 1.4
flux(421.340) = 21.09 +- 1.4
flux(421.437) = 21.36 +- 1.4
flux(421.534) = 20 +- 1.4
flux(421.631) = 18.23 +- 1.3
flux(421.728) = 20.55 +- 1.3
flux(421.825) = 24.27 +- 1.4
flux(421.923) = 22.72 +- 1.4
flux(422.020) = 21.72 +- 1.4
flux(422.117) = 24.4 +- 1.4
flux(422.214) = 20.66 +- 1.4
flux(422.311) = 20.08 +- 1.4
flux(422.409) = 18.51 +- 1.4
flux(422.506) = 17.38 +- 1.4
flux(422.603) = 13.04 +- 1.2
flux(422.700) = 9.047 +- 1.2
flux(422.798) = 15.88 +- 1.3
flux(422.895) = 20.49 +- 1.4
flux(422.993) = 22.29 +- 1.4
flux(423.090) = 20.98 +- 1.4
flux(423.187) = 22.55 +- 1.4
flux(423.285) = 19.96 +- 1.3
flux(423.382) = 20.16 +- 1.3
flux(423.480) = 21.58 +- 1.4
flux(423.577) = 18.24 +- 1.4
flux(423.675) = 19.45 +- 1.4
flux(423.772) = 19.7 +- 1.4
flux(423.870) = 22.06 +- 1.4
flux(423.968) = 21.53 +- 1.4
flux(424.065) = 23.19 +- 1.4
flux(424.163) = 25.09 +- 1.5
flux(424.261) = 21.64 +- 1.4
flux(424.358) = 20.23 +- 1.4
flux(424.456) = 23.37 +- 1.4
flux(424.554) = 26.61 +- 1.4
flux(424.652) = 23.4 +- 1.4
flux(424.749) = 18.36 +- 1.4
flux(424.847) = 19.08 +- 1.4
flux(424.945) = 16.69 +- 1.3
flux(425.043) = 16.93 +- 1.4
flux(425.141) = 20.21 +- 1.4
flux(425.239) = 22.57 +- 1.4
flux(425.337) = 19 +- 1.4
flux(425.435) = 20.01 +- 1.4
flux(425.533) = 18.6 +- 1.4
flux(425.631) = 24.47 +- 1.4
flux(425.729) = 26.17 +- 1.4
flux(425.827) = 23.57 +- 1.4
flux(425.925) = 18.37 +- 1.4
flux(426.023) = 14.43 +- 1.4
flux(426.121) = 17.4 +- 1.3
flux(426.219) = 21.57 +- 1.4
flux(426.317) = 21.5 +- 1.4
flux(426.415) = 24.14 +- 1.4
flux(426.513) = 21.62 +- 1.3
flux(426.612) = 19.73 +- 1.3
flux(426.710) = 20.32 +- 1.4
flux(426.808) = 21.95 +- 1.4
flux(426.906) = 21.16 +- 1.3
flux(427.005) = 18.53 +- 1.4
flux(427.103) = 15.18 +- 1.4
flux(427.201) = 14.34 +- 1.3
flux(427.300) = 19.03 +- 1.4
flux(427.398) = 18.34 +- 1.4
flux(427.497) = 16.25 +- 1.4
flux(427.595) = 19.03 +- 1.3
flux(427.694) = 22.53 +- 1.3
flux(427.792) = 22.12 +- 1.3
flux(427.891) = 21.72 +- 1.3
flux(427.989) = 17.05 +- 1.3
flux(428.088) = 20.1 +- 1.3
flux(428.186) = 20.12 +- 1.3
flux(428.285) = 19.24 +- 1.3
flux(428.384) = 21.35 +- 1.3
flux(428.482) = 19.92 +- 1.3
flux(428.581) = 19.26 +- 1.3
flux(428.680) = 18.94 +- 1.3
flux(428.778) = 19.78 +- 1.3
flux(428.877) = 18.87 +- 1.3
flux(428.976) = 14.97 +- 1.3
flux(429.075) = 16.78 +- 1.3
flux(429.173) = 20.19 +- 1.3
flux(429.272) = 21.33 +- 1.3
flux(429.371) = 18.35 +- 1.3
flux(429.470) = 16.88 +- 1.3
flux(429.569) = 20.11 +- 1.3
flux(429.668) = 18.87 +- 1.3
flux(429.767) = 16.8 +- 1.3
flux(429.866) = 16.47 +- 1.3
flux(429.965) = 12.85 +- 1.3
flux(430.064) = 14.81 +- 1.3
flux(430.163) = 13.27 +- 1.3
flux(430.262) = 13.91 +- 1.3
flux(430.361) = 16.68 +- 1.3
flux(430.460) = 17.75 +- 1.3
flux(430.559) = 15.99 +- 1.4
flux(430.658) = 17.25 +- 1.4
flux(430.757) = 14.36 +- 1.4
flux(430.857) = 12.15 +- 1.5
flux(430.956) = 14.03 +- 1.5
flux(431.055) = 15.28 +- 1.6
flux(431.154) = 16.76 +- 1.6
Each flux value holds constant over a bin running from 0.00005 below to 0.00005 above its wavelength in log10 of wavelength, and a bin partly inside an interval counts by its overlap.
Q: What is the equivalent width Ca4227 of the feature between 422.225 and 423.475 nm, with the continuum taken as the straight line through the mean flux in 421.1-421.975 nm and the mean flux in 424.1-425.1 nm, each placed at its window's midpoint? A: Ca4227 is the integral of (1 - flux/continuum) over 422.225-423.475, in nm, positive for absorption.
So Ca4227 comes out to 0.16 nm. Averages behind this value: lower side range 21.4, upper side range 21.1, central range 18.5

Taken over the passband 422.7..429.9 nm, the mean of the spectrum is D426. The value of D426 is 19.9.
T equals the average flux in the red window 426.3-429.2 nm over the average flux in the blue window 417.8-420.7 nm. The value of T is 0.94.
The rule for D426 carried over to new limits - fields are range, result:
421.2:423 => 19.6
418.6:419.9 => 20.7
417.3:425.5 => 20.5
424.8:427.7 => 19.7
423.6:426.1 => 20.9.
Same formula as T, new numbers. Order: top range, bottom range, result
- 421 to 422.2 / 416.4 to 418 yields 1.00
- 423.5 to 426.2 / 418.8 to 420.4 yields 1.00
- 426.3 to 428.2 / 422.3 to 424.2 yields 1.01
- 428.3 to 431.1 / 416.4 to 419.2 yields 0.82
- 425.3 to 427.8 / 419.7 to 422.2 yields 0.96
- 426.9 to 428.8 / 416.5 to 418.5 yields 0.90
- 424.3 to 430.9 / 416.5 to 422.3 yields 0.90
